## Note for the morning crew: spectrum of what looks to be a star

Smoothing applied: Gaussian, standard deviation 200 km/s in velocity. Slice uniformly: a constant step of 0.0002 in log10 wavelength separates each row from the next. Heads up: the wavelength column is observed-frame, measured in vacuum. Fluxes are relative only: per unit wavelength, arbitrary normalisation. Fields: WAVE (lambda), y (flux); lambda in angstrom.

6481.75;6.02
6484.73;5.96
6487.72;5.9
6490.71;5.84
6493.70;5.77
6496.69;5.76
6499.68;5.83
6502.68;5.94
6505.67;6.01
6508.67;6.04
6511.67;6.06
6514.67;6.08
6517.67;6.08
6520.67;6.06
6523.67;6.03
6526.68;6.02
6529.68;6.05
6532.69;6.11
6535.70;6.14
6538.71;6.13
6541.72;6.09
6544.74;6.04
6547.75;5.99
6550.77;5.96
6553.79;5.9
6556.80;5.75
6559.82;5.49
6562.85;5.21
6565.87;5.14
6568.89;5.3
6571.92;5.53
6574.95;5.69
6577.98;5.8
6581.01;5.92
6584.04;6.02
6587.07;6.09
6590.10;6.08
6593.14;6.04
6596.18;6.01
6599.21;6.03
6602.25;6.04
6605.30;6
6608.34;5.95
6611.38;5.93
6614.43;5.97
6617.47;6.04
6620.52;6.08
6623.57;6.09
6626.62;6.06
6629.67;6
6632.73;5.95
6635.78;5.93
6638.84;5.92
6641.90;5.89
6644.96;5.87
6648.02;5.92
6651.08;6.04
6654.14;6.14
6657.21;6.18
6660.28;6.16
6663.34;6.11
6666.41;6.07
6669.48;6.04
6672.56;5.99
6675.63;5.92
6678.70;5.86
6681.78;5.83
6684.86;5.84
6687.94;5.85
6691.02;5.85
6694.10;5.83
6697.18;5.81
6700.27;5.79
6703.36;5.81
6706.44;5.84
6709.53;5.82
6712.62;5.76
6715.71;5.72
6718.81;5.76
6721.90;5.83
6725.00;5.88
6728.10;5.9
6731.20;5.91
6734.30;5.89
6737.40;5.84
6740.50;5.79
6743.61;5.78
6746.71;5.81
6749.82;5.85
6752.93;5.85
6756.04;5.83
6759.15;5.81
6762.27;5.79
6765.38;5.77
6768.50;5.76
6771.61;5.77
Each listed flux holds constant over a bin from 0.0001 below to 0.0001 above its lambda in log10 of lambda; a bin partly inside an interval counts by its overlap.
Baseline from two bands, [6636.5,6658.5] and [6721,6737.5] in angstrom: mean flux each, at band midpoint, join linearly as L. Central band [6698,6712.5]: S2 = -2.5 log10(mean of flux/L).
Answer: 0.02 mag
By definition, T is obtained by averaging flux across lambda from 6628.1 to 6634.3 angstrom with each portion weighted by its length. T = 5.98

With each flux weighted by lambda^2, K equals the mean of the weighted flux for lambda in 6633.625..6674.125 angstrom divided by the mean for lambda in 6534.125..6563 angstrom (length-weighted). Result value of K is 1.05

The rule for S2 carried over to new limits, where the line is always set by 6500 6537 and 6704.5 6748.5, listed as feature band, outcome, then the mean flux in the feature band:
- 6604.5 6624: -0.012 mag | 6.01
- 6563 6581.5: 0.089 mag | 5.52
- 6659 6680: -0.025 mag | 6.02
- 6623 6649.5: -0.006 mag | 5.95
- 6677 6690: 0.004 mag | 5.85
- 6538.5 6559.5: 0.012 mag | 5.94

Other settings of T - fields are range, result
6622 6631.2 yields 6.05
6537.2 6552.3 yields 6.04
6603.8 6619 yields 5.98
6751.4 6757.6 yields 5.84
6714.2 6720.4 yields 5.74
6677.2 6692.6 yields 5.84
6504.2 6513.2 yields 6.03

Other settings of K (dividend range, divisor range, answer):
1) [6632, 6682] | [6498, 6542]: 1.03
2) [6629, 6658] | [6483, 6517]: 1.05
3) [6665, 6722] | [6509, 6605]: 1.03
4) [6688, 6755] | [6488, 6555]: 1.03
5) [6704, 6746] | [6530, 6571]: 1.06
